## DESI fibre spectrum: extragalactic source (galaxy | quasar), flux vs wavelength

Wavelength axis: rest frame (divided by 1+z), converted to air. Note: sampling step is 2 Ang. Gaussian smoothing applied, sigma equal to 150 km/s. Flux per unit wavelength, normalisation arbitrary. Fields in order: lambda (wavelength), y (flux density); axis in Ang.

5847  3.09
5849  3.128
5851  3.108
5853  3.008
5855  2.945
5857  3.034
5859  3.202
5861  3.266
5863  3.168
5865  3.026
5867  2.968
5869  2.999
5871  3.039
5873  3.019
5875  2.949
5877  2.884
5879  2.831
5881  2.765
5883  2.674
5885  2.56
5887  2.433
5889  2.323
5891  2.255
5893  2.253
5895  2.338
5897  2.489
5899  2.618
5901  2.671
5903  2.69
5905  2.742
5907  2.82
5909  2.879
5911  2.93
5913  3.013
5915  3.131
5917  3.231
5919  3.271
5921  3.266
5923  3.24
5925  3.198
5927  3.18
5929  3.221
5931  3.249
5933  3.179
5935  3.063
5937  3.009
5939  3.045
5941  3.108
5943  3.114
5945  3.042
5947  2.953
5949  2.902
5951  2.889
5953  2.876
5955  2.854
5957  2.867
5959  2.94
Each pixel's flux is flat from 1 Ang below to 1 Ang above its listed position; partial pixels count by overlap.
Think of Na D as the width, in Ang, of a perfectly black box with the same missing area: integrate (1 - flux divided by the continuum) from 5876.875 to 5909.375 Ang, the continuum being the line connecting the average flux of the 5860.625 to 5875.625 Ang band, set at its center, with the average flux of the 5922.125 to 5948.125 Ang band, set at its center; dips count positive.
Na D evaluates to 5.1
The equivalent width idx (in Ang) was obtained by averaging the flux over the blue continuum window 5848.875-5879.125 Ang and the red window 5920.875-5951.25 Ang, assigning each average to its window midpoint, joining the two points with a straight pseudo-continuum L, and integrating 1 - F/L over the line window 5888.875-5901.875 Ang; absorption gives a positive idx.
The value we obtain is 2.7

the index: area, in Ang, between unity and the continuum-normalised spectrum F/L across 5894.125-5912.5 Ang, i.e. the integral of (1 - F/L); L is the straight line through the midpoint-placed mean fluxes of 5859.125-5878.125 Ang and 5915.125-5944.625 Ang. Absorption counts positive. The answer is 2.5 Ang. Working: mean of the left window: 3.04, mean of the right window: 3.17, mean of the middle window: 2.7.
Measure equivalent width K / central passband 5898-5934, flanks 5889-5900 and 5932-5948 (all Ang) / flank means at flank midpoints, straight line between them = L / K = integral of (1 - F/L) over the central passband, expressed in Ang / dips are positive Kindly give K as -4.3 Ang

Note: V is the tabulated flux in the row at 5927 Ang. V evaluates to 3.18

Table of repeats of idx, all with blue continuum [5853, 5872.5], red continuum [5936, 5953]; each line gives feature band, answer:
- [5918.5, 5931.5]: -0.92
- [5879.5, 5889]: 1.43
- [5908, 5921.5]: -0.32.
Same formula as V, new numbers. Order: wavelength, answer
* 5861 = 3.266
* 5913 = 3.013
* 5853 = 3.008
